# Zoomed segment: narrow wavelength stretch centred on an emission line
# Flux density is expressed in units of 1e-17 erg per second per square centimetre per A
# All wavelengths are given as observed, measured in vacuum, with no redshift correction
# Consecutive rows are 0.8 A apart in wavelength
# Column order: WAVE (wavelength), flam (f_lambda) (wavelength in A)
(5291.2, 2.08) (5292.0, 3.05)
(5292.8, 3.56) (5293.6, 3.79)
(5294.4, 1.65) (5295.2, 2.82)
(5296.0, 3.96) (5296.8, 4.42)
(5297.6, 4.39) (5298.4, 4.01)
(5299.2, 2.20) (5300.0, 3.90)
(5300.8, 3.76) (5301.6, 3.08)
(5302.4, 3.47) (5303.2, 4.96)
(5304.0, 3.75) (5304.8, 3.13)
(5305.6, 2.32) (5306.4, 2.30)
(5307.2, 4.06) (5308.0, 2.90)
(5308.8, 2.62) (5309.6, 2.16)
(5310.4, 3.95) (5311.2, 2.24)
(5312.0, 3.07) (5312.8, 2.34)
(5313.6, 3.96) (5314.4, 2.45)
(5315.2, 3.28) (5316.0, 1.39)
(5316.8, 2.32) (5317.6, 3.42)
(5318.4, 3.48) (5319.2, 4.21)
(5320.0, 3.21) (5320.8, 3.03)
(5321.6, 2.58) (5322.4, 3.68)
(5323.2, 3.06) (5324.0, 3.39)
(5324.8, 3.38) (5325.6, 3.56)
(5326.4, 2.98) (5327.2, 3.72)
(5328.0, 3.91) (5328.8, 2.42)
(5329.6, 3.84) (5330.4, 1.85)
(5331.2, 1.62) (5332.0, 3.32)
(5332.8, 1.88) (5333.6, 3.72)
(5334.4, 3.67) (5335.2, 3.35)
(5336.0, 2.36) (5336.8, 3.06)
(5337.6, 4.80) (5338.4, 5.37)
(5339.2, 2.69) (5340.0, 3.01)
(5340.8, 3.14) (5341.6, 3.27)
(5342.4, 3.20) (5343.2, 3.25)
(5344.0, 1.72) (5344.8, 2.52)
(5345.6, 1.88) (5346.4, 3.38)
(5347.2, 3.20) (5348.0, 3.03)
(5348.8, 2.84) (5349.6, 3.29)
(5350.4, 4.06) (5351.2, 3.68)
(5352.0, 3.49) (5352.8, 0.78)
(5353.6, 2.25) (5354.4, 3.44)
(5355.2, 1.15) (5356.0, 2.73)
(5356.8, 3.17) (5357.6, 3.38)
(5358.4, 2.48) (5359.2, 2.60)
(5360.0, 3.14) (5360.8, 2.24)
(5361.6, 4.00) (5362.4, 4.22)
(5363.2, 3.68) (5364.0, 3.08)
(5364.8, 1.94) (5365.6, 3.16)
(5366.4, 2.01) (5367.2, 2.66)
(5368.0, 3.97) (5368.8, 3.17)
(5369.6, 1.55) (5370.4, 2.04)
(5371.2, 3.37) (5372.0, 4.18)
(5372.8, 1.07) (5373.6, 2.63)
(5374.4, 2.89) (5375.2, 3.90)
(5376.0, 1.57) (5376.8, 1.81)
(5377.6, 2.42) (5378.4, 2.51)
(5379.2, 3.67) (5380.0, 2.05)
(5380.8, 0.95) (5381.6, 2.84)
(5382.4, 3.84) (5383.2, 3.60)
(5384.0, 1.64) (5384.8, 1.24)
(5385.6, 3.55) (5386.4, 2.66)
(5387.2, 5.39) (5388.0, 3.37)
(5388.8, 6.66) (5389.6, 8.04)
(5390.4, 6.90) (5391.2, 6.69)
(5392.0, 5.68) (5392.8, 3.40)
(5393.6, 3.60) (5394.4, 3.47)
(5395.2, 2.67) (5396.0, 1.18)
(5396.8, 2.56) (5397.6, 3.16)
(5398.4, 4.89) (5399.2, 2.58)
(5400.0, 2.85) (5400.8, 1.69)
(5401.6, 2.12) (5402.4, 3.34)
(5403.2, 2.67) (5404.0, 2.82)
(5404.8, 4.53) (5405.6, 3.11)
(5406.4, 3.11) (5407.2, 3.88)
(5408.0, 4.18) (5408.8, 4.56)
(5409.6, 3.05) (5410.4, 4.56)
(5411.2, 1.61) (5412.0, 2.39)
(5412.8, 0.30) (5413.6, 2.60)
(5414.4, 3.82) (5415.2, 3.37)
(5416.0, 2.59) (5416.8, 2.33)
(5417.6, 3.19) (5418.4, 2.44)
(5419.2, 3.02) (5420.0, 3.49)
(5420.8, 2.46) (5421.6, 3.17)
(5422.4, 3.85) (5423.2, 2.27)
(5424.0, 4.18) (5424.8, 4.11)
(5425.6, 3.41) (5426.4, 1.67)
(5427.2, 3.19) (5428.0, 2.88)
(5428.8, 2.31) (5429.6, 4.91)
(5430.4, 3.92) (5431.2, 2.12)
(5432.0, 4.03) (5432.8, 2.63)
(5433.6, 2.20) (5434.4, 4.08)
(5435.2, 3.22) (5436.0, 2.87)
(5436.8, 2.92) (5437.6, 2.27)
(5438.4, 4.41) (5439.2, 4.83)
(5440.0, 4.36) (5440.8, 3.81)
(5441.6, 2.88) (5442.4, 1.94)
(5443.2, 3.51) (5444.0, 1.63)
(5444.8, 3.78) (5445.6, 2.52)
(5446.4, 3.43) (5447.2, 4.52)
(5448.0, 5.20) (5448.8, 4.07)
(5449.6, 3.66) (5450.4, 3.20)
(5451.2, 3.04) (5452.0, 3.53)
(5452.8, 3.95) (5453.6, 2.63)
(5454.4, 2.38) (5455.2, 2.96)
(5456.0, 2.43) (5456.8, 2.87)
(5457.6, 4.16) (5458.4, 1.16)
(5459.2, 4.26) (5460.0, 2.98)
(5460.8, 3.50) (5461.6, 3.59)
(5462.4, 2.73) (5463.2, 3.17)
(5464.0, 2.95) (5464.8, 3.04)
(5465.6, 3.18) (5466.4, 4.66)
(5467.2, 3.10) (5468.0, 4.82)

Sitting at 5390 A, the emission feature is Hbeta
